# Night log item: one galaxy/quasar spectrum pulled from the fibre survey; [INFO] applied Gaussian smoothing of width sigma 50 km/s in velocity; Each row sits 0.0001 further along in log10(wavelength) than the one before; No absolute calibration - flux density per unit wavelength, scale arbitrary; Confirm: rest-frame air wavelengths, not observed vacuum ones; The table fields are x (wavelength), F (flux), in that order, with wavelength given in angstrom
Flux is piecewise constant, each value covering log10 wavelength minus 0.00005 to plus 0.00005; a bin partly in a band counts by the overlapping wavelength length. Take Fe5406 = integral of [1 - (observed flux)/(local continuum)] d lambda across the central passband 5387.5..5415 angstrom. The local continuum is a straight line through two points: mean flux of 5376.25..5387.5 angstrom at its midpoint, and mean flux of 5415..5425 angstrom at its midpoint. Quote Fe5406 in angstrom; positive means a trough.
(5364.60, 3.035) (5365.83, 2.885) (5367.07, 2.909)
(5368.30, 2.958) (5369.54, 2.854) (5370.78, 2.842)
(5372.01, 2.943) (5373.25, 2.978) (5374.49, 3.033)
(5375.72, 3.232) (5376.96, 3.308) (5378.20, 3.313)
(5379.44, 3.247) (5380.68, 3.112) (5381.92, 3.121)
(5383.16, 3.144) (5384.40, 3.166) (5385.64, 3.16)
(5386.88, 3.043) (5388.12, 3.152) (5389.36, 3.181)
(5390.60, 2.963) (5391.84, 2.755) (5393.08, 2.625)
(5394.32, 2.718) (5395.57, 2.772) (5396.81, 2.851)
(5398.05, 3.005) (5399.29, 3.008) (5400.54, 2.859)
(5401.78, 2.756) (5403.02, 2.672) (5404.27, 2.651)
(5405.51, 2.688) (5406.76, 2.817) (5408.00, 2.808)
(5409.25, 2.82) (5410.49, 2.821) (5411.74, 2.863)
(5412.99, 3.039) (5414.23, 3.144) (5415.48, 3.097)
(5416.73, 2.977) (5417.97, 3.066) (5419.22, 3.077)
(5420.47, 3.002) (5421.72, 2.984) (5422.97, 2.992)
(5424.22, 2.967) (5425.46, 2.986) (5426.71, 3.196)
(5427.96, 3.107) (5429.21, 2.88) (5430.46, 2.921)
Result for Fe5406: 2.08 angstrom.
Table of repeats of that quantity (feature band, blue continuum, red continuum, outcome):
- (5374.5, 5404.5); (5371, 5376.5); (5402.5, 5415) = -0.46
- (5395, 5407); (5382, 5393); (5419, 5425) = 0.89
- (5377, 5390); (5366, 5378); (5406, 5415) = -0.83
